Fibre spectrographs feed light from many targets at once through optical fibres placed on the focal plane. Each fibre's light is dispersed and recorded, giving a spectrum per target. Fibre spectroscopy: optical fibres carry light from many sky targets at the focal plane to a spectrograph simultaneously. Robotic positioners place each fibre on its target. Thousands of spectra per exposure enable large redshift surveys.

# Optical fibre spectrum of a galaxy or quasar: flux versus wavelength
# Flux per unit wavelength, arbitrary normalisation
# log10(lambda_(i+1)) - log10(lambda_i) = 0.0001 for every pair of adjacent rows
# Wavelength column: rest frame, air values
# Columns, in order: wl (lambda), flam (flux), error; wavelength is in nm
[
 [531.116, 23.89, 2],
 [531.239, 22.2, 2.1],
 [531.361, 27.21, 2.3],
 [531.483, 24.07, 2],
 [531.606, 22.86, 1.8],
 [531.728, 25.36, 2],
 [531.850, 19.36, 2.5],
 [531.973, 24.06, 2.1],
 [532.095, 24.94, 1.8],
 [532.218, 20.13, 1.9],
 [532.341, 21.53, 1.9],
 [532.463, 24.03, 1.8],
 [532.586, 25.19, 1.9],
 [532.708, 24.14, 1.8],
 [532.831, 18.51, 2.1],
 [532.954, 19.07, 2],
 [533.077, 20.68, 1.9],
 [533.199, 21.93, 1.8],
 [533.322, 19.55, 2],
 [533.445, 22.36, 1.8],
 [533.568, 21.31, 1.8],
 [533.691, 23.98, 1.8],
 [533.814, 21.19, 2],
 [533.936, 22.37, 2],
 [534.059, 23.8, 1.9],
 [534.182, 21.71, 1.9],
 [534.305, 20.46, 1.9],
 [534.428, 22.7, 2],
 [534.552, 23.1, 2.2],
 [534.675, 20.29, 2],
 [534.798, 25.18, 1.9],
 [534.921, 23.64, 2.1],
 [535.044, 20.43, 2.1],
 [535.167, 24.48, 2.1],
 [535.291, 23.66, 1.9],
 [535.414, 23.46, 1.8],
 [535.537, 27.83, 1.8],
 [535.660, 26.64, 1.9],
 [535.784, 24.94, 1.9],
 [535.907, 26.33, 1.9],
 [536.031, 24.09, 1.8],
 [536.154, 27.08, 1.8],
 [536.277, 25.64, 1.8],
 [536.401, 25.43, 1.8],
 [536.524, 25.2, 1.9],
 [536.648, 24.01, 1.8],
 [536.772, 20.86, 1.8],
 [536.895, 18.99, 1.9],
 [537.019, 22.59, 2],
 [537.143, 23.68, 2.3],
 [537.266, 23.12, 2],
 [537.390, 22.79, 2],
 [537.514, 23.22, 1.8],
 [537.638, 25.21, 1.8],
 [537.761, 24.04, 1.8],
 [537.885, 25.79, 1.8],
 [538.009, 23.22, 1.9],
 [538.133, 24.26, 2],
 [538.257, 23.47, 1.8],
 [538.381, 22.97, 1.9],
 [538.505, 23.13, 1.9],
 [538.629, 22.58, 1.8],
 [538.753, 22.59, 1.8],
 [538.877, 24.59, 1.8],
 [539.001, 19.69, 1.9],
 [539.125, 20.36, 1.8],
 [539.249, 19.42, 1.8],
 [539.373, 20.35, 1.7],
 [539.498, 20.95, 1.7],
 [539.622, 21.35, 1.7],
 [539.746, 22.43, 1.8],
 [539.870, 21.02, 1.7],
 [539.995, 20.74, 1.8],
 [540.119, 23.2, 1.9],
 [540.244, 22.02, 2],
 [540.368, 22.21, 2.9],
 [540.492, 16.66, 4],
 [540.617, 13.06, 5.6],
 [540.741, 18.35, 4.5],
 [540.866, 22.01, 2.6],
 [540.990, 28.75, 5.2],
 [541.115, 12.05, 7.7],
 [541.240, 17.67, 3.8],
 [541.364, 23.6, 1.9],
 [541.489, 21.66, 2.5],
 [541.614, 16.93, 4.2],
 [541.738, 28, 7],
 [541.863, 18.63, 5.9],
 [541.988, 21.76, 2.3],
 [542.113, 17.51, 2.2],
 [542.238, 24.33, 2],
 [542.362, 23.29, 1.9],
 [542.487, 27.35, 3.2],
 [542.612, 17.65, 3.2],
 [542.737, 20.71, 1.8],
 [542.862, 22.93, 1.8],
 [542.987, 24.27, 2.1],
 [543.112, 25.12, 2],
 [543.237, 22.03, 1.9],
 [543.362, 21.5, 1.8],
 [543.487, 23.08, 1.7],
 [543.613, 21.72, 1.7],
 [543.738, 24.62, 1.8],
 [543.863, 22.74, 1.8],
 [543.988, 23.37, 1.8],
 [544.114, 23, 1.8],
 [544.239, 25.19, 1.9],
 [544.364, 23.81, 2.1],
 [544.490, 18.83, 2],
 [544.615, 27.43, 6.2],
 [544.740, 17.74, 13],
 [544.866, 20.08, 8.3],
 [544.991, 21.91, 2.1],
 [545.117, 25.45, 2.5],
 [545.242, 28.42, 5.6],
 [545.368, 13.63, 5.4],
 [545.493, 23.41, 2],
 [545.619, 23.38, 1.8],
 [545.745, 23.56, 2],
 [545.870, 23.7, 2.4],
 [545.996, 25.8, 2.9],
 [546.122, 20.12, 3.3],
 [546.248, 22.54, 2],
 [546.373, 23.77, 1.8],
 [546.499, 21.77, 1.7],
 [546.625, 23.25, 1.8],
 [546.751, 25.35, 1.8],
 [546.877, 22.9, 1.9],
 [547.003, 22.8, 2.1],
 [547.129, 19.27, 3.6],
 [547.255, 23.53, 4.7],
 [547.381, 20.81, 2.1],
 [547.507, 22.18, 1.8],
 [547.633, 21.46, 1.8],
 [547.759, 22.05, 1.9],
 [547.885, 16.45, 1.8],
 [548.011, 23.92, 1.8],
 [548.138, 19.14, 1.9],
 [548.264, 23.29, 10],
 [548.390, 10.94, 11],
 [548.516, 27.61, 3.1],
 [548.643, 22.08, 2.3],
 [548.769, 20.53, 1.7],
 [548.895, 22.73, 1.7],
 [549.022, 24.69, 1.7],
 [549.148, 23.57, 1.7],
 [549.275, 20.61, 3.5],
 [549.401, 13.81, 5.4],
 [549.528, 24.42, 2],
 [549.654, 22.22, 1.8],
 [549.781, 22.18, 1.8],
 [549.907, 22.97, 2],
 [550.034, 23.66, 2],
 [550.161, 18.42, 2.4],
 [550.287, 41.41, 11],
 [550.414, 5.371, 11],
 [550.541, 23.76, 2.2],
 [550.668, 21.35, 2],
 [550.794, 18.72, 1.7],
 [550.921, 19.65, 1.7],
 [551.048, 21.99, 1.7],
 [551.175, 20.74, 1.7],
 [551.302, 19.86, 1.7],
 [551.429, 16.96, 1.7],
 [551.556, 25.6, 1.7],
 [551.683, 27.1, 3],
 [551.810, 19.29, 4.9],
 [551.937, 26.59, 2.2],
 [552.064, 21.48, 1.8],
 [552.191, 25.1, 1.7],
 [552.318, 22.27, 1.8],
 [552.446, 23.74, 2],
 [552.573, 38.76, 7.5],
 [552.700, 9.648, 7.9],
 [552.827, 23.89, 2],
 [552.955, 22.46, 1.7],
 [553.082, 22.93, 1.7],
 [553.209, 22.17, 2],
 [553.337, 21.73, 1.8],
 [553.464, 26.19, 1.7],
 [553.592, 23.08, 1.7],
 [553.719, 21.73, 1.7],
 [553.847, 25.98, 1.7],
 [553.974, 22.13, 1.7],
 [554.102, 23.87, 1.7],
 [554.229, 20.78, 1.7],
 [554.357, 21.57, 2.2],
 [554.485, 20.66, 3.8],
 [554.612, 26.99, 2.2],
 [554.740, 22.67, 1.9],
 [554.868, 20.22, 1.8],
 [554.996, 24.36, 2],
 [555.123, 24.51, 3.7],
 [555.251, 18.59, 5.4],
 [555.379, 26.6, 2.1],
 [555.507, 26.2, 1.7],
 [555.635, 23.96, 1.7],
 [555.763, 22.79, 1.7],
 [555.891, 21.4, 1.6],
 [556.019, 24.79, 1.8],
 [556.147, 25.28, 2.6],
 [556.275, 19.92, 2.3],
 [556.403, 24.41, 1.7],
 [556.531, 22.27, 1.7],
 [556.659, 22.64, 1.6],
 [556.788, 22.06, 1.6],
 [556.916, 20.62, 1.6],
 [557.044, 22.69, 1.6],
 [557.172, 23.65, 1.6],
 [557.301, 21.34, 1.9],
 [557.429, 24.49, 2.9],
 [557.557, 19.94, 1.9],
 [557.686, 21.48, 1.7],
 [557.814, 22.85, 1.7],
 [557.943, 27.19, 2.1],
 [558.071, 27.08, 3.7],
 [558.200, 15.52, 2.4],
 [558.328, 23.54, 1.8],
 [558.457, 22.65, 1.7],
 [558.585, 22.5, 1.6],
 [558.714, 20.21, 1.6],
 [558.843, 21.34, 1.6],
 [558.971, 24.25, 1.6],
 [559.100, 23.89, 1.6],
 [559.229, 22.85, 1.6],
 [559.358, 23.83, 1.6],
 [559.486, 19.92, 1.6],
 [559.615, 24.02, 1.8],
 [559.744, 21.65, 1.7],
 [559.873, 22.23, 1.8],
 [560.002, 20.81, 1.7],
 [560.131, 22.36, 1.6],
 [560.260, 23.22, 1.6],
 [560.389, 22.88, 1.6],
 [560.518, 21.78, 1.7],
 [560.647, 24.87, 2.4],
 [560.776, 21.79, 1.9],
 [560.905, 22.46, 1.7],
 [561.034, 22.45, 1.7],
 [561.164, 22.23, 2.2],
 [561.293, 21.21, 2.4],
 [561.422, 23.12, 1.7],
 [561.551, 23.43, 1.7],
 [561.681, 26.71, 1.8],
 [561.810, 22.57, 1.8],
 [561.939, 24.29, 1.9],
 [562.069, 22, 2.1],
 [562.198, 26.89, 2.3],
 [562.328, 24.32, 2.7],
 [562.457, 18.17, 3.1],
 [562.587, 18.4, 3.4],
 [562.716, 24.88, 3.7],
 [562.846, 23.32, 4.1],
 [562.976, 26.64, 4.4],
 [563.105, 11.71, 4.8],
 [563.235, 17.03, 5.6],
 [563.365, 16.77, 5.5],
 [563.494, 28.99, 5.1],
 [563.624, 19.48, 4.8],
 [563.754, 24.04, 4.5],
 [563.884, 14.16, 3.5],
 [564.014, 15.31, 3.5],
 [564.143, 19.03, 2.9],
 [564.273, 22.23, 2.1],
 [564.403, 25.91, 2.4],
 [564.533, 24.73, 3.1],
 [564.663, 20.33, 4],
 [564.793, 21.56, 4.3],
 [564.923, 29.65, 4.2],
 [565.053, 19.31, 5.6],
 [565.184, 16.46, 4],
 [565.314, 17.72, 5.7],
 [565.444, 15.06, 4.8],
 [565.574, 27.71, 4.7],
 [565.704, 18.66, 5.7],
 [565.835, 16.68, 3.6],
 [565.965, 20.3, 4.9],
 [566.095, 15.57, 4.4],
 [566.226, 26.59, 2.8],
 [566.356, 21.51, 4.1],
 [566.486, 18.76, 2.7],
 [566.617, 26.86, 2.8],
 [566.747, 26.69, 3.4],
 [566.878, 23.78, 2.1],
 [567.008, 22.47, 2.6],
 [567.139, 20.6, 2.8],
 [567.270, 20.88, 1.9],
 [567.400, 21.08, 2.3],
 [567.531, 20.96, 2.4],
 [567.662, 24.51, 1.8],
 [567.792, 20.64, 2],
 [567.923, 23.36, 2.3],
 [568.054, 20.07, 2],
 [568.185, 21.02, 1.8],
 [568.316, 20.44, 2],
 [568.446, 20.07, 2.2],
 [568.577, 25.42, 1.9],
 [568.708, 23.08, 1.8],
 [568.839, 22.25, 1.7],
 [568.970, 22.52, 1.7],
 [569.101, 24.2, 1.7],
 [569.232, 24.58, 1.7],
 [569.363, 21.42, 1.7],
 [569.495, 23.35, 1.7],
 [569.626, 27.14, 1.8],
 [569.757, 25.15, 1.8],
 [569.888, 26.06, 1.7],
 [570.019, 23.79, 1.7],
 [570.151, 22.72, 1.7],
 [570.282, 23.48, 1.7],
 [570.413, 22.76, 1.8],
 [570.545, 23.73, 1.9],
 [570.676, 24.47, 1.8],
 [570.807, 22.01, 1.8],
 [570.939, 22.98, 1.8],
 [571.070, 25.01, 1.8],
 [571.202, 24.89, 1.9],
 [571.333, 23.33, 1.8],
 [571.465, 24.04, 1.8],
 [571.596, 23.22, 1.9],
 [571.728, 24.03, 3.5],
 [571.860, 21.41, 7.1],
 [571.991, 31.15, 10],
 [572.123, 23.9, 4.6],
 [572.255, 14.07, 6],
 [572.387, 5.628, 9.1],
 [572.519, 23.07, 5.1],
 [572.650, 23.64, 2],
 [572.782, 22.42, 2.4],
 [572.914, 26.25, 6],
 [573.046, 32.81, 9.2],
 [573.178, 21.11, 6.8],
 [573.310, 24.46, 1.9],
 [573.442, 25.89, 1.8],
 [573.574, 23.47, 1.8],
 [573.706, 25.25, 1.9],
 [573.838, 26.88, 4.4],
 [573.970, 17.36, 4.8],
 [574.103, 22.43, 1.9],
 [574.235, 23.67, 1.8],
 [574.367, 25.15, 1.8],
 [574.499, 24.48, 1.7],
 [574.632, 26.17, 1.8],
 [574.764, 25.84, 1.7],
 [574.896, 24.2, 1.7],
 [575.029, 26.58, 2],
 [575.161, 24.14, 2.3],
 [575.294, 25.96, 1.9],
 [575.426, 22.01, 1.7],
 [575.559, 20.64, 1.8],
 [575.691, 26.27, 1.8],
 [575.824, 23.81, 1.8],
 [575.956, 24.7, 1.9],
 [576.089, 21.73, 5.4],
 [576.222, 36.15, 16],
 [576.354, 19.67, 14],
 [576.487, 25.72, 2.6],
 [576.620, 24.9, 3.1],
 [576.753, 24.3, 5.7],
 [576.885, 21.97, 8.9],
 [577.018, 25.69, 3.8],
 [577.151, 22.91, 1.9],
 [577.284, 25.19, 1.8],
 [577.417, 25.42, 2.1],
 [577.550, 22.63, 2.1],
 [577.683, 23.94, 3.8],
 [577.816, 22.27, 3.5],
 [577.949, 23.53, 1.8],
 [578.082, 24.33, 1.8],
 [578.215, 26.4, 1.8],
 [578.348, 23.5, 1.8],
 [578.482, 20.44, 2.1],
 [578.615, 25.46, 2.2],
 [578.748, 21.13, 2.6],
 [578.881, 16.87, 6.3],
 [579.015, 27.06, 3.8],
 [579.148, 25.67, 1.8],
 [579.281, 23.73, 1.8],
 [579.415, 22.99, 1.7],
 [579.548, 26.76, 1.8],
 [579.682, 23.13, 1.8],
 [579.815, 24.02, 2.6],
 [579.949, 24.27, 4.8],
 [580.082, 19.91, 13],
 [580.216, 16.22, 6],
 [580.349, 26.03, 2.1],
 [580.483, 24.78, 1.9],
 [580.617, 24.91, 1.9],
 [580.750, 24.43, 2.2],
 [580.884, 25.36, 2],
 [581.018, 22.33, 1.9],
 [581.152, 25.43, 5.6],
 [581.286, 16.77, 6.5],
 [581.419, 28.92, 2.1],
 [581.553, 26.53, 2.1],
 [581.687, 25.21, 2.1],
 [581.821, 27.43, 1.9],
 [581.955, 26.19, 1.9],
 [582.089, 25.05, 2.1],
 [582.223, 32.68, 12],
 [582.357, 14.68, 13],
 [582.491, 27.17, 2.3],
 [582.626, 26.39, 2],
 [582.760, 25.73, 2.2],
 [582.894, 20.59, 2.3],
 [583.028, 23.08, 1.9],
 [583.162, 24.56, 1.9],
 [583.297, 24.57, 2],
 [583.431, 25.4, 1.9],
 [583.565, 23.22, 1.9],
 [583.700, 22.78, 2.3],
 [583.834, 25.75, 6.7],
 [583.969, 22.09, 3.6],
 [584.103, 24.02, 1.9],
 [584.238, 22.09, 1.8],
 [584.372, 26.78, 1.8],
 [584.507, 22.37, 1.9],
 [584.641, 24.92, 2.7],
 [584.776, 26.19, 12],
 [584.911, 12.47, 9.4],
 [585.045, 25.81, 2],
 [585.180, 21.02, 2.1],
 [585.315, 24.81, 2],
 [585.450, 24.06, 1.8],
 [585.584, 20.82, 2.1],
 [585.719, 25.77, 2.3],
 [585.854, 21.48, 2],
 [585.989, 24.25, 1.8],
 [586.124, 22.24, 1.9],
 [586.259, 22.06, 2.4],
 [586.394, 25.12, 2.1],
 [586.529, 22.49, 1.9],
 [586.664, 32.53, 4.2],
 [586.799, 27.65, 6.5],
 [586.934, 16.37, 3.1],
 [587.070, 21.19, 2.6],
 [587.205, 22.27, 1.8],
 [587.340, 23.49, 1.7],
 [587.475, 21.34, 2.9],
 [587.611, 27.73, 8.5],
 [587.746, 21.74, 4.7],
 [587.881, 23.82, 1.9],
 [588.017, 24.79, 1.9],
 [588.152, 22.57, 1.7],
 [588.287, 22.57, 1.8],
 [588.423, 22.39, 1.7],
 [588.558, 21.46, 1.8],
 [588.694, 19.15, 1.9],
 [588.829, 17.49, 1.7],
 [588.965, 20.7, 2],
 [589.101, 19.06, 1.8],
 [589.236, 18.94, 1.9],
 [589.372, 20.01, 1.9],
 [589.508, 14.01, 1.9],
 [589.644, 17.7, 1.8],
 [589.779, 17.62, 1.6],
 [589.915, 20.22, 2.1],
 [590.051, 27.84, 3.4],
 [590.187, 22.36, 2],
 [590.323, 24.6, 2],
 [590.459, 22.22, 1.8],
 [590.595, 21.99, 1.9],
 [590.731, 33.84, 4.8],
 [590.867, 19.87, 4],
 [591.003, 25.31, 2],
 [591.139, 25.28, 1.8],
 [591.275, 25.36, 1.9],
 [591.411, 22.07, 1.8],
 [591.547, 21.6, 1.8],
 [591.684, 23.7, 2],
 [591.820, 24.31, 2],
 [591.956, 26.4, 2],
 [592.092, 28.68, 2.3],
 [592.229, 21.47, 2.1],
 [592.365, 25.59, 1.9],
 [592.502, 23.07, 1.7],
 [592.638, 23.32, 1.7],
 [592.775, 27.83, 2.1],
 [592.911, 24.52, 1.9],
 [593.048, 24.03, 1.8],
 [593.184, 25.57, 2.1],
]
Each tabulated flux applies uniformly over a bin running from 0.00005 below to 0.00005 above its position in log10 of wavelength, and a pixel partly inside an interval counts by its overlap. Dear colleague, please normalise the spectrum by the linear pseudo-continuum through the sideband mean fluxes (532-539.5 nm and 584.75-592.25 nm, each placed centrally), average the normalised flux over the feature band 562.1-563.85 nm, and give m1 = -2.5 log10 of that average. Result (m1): 0.067 mag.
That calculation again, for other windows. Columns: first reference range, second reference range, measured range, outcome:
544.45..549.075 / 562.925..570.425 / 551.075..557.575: -0.05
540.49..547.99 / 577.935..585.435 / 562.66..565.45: 0.11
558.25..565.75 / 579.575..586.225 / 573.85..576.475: -0.06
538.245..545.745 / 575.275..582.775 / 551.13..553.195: -0.02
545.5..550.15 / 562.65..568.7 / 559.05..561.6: -0.05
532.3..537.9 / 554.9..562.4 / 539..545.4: 0.07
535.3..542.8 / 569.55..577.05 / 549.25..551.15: 0.07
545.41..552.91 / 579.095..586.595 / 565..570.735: 0.05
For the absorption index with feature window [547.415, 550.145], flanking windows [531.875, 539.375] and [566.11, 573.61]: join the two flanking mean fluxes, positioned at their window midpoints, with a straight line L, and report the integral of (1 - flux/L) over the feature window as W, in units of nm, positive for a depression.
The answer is 0.19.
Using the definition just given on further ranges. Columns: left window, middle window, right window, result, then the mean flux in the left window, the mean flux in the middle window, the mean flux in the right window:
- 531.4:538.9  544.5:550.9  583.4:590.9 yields 0.30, 23.2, 22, 22.6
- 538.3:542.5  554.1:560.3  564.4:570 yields -0.25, 21.2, 22.7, 22.2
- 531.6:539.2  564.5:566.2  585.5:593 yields 0.20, 23.1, 20.3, 23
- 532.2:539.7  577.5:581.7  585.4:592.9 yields -0.12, 22.9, 23.6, 23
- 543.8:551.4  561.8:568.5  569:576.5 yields 0.56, 22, 21.3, 23.8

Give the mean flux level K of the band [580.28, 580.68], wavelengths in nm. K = 25.2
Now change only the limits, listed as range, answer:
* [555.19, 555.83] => 23.6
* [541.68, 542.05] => 22.7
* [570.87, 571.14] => 23.9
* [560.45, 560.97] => 22.7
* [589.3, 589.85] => 17.4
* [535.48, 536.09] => 25.9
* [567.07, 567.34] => 20.8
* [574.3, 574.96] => 25.2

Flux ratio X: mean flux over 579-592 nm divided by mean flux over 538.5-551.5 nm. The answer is 1.1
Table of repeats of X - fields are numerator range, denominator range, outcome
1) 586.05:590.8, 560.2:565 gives 1.01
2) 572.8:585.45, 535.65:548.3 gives 1.08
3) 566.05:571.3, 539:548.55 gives 1.06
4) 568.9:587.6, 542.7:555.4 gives 1.06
